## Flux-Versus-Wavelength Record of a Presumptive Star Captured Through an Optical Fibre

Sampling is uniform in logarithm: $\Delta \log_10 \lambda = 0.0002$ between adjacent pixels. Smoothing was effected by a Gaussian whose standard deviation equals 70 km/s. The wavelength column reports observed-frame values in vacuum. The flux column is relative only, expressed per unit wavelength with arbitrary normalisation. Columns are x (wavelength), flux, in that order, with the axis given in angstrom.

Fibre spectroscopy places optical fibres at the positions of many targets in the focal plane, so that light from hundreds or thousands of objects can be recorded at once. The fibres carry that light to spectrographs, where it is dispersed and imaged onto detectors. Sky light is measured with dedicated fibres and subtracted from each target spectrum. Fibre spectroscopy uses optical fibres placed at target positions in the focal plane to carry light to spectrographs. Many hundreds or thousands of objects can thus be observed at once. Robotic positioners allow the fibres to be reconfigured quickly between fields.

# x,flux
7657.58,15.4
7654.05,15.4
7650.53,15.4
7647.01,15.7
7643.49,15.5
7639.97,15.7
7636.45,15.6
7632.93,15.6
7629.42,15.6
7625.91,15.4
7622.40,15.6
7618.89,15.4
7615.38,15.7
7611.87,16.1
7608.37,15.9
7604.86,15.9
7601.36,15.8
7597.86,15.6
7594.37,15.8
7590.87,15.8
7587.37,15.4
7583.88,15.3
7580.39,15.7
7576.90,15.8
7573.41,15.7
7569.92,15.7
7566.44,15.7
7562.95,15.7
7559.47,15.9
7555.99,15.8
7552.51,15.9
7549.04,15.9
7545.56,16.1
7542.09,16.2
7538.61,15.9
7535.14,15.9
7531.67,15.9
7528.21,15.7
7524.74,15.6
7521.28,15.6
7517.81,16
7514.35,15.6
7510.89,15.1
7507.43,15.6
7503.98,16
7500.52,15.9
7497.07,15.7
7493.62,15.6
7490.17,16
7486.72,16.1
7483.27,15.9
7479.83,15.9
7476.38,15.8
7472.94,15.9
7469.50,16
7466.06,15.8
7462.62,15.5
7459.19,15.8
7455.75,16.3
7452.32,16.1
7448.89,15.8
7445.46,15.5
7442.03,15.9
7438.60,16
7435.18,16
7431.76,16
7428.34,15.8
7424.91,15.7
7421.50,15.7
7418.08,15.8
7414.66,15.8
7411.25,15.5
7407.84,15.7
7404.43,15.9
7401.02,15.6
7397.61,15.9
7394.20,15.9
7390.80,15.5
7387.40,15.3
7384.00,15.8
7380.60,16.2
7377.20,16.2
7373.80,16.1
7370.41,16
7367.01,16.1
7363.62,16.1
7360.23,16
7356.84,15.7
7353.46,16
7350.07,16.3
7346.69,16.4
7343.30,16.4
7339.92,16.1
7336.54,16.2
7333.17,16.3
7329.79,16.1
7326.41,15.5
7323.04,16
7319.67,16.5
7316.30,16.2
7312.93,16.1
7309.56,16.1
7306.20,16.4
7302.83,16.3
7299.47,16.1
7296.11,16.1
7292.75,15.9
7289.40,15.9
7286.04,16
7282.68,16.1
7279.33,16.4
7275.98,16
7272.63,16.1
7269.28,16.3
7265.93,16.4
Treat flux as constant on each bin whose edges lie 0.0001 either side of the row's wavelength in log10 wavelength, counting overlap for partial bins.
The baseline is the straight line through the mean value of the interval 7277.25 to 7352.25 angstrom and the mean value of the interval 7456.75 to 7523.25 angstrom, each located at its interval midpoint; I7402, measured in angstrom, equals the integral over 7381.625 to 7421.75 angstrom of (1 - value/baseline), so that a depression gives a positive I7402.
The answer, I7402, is 0.7 angstrom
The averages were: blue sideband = 16.2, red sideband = 15.8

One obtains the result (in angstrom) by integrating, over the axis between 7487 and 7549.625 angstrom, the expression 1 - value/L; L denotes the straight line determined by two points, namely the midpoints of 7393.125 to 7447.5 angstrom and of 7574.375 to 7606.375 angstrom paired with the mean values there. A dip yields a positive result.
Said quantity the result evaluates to -0.3 angstrom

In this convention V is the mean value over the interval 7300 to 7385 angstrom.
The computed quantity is 16.1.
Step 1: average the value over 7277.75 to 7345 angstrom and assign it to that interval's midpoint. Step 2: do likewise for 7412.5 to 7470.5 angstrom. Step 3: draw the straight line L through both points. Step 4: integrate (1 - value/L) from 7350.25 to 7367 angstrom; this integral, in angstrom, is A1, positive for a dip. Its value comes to 0.0 angstrom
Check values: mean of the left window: 16.1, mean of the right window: 15.8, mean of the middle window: 16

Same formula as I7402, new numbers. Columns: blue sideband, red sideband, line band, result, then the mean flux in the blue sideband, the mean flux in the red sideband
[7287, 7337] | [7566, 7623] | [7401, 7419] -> 0.3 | 16.1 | 15.7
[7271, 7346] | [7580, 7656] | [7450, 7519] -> 0.1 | 16.1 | 15.6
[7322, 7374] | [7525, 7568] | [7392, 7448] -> 0.8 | 16.1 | 15.9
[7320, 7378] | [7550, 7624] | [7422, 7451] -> 0.2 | 16.1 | 15.7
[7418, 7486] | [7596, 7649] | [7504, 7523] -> 0.2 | 15.9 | 15.7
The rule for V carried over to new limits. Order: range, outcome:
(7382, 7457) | 15.8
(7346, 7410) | 15.9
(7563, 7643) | 15.7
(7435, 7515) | 15.8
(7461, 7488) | 15.9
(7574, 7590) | 15.6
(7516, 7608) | 15.8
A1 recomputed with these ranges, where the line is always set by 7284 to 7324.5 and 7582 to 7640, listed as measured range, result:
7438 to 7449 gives 0.1 angstrom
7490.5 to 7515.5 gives 0.3 angstrom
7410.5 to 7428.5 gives 0.3 angstrom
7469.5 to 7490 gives -0.1 angstrom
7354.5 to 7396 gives 0.3 angstrom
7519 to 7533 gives 0.1 angstrom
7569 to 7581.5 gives 0.0 angstrom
